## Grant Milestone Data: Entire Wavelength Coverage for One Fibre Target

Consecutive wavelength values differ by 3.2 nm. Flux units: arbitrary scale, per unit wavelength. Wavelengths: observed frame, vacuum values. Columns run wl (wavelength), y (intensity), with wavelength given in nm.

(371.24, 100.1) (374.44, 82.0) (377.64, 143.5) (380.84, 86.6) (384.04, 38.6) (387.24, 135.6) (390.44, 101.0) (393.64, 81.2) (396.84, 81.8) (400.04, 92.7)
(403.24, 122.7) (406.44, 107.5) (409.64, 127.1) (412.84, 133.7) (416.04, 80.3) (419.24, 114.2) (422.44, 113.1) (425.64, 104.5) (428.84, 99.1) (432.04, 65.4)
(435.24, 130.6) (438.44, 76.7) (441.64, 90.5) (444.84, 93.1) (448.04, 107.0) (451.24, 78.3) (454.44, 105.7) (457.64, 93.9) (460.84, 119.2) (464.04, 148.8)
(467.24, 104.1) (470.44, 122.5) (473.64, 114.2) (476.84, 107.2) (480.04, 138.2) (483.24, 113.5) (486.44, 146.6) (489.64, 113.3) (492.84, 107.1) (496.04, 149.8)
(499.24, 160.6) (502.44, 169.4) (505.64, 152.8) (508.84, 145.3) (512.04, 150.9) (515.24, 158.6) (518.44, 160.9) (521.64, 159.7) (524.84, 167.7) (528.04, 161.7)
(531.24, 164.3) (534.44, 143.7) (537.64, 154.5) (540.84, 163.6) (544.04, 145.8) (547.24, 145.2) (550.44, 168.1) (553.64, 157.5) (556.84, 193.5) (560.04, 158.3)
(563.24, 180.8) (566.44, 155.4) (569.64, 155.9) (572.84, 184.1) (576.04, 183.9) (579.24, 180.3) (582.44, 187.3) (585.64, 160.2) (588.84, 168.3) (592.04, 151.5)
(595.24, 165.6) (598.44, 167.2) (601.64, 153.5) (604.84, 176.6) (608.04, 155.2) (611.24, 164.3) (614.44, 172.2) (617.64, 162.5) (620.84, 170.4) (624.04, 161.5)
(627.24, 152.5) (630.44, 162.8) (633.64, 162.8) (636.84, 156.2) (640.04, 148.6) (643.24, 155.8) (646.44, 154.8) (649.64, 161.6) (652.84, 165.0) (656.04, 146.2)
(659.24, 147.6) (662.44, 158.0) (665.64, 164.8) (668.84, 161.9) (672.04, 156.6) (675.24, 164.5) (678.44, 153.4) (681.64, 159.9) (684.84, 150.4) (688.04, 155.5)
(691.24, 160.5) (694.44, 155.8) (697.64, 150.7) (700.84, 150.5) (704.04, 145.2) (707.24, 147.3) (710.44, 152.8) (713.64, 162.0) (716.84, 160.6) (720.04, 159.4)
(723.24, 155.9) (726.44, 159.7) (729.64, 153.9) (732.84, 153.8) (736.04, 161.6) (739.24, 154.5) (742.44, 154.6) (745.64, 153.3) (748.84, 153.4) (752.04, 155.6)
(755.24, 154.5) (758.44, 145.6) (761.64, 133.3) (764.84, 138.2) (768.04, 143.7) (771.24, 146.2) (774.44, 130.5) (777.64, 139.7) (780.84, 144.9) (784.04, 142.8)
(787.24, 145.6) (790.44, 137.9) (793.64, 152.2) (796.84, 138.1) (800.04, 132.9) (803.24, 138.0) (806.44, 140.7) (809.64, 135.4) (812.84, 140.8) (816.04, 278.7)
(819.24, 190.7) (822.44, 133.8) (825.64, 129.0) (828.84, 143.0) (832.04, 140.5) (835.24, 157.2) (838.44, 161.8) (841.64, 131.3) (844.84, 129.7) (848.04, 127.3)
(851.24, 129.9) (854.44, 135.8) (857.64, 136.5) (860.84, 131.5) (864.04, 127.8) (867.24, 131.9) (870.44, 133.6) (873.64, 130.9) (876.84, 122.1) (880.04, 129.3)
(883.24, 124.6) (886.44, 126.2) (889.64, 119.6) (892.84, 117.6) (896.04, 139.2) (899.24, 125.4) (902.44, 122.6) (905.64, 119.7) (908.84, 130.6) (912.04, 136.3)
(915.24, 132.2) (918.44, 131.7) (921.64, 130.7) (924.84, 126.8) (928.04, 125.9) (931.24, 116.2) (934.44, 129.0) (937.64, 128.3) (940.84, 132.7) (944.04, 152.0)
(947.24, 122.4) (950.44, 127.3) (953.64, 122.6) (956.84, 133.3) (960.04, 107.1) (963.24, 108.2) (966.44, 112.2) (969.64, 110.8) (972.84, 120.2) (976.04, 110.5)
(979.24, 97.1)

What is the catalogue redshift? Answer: 0.24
